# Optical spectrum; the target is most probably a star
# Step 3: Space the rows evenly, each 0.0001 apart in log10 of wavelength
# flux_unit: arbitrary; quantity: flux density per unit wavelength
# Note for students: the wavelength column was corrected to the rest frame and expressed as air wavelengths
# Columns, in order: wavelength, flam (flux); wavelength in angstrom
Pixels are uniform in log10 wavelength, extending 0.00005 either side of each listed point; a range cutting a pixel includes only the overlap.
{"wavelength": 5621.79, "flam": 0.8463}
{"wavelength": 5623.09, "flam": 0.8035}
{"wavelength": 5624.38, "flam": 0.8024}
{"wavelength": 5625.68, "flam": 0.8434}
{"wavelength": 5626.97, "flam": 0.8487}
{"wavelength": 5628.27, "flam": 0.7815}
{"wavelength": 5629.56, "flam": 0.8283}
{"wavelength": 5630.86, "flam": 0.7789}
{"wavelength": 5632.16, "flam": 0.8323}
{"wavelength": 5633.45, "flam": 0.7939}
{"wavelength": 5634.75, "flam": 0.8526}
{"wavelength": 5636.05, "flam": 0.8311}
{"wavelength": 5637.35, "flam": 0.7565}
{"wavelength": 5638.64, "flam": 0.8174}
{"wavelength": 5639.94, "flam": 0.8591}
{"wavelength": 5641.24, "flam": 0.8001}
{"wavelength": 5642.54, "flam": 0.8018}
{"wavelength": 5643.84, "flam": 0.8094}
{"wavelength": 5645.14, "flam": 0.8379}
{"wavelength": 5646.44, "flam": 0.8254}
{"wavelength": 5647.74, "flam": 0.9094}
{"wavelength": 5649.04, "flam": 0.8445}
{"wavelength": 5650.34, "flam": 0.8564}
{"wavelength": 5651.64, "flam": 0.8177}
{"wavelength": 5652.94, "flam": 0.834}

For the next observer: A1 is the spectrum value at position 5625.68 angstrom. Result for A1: 0.8434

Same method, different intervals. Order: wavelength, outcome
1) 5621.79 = 0.8463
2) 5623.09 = 0.8035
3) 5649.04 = 0.8445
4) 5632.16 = 0.8323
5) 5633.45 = 0.7939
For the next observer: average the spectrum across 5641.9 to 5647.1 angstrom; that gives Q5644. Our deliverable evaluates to 0.819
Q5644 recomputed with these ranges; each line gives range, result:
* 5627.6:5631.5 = 0.796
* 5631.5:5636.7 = 0.827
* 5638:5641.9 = 0.825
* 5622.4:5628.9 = 0.816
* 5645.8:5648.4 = 0.868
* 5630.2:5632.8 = 0.803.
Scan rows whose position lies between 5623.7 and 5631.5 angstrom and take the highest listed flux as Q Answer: 0.8487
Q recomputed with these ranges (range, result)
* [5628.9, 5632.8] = 0.8323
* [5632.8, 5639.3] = 0.8526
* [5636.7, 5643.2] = 0.8591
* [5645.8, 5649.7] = 0.9094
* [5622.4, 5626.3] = 0.8434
